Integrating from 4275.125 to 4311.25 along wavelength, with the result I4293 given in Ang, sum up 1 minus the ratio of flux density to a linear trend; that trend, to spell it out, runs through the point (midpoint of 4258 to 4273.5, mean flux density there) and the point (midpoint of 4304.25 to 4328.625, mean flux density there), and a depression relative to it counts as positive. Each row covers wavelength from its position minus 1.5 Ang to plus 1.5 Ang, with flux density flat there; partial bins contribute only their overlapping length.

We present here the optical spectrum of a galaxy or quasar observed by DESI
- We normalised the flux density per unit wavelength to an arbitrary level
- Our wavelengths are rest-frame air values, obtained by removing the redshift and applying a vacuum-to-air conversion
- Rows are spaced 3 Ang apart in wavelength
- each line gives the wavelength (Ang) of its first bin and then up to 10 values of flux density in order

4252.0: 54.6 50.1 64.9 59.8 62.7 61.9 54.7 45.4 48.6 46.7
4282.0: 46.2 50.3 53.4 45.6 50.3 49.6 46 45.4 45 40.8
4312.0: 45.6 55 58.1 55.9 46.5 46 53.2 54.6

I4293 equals 4.13 Ang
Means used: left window 58.4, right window 49.1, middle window 47.3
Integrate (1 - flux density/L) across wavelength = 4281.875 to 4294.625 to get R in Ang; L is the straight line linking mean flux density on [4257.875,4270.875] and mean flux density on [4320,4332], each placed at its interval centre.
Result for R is 1.6 Ang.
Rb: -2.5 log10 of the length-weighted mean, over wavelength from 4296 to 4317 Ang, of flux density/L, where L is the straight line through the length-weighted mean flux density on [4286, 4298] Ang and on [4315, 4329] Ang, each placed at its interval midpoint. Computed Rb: 0.087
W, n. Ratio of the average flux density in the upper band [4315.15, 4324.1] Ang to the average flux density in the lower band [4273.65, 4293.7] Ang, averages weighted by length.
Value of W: 1.13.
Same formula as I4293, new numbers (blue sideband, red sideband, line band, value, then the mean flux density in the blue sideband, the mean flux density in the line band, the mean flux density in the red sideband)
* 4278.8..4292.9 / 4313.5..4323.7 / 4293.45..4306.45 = 1.06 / 48.7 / 47.2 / 55.2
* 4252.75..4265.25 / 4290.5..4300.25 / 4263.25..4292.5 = 1.25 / 59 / 51.3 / 48.3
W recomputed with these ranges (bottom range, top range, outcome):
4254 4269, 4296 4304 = 0.78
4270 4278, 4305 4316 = 0.96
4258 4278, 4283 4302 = 0.88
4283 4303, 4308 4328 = 1.02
